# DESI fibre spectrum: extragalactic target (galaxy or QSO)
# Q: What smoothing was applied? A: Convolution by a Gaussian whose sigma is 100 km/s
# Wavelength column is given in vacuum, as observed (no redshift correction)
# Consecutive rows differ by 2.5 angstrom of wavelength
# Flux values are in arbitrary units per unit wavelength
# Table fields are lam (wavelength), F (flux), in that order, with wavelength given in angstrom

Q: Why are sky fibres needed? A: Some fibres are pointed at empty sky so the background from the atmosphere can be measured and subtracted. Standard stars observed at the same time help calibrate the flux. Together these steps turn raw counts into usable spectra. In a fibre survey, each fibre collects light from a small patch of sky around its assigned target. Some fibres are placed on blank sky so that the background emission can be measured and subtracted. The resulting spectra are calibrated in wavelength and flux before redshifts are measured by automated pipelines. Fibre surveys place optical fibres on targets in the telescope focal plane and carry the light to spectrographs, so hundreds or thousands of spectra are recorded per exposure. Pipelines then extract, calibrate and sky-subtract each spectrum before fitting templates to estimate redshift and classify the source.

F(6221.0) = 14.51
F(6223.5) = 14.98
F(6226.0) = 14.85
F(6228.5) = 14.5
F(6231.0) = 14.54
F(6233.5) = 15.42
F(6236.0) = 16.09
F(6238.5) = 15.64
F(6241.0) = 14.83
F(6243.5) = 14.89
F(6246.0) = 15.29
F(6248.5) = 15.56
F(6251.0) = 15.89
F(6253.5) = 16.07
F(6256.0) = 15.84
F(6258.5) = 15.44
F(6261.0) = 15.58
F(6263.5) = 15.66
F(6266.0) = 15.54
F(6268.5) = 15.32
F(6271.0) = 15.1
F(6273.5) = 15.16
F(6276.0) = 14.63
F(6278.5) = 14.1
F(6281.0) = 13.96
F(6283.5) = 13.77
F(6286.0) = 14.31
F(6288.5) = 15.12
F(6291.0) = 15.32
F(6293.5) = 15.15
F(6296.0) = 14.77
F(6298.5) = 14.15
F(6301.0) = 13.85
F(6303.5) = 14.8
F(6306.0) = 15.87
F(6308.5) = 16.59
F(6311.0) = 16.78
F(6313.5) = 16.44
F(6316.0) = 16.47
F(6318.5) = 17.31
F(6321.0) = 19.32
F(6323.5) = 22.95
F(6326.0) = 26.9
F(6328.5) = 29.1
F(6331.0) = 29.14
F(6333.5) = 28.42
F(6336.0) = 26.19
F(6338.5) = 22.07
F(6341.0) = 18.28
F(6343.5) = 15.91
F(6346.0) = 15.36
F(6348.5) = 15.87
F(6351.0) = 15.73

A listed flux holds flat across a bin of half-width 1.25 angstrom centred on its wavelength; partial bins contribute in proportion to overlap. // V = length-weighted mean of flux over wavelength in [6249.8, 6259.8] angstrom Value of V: 15.8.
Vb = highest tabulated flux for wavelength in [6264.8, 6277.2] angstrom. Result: 15.54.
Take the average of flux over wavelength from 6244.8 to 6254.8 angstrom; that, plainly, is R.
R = 15.7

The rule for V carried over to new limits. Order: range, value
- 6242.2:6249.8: 15.2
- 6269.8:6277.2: 15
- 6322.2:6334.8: 27.3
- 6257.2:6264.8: 15.6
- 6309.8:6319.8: 16.8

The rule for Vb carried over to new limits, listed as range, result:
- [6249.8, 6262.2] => 16.07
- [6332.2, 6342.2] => 28.42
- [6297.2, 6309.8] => 16.59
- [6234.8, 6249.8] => 16.09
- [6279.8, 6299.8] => 15.32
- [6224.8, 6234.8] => 15.42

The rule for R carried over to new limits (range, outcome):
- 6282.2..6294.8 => 14.7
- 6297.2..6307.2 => 14.7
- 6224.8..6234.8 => 14.8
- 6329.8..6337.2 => 27.9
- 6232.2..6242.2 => 15.5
